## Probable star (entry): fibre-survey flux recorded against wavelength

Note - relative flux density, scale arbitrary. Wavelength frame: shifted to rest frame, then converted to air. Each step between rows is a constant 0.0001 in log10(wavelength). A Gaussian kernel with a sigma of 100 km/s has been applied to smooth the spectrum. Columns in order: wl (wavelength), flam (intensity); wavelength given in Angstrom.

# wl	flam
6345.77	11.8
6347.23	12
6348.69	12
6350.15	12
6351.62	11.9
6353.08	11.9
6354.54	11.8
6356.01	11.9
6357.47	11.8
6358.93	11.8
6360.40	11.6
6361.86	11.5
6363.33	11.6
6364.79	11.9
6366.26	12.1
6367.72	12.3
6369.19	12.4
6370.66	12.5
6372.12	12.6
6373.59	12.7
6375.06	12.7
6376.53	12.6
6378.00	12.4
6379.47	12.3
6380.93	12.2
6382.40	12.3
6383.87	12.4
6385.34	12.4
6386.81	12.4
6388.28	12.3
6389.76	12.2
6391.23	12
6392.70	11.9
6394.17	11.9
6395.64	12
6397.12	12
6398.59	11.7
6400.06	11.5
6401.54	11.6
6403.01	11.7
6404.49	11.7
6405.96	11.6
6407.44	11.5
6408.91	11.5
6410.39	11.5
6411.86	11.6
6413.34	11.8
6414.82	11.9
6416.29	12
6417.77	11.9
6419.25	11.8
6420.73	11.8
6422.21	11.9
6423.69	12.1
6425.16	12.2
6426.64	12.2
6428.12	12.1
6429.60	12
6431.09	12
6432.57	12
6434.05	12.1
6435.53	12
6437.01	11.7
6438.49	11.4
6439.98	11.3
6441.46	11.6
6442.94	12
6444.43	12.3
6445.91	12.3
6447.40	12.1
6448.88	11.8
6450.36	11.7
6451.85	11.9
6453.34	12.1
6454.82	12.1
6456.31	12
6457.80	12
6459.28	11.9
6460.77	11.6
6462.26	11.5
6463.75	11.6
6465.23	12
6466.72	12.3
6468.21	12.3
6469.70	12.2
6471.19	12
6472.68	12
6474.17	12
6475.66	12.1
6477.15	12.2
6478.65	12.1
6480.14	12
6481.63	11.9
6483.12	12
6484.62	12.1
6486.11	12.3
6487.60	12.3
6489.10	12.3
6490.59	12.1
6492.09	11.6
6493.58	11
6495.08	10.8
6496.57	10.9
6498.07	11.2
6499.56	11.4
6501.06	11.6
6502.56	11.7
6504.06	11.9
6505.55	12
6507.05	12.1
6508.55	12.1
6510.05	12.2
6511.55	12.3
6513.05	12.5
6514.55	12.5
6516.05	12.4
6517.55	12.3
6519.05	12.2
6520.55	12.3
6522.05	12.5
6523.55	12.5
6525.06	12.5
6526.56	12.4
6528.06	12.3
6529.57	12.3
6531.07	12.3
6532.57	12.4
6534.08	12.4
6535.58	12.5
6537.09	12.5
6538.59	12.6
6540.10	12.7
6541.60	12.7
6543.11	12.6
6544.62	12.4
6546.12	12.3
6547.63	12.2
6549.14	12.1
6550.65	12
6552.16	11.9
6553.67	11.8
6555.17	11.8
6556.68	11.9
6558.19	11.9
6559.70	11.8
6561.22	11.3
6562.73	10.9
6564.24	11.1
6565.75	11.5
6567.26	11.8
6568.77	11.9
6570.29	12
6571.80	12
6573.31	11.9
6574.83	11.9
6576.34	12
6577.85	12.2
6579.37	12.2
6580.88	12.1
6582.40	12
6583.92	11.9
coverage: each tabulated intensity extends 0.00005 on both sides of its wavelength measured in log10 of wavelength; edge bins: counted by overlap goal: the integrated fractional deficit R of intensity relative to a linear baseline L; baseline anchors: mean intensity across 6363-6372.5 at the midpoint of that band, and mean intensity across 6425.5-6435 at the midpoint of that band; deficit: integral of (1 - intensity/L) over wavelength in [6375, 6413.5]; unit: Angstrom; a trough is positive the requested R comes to 0.56 Angstrom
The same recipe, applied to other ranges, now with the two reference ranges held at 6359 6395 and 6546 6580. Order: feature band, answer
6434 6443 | 0.30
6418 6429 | 0.10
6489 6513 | 0.50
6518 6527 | -0.36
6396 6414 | 0.75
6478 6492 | -0.13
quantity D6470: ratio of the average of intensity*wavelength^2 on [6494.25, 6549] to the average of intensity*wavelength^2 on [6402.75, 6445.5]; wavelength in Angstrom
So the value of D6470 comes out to 1.06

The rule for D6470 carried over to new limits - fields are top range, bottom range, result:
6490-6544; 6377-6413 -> 1.05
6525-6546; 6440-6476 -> 1.07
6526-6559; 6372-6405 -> 1.06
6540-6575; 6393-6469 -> 1.04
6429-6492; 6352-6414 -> 1.02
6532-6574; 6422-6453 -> 1.04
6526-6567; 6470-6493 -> 1.02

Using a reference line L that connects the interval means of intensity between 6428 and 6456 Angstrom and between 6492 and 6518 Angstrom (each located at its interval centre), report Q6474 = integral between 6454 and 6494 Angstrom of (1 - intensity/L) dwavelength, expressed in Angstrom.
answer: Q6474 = -0.4 Angstrom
